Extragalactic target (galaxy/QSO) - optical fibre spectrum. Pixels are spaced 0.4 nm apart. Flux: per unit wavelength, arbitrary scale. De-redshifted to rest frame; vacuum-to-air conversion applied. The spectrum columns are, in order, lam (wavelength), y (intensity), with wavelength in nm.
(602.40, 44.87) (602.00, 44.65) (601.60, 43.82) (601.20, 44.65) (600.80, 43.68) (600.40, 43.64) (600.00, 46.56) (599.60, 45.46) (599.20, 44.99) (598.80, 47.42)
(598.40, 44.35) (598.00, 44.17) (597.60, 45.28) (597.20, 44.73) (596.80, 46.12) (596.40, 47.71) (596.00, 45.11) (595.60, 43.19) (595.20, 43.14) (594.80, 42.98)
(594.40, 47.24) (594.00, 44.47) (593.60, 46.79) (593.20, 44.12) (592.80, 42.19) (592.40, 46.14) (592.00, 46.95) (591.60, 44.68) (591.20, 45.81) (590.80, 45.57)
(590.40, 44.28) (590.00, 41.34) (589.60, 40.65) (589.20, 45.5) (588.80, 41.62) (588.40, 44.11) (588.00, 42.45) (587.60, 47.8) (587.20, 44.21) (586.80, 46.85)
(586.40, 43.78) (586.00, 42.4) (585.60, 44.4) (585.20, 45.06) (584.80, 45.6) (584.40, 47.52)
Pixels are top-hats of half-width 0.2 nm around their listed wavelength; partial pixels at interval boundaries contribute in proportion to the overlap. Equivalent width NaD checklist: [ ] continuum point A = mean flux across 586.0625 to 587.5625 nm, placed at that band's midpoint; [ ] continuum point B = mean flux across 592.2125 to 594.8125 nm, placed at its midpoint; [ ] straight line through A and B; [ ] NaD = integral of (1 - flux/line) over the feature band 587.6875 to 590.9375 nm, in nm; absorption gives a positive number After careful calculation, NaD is 0.12 nm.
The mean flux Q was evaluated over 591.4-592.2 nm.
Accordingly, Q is 45.8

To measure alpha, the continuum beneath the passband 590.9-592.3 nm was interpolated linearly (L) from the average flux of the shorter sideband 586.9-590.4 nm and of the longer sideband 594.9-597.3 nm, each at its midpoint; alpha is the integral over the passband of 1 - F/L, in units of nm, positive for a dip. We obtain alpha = -0.05 nm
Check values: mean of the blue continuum 43.6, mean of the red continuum 44.9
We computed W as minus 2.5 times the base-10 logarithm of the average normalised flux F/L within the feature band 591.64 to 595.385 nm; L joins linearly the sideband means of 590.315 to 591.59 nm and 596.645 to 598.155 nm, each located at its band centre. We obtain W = 0.01 mag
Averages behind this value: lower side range 45.2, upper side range 45.1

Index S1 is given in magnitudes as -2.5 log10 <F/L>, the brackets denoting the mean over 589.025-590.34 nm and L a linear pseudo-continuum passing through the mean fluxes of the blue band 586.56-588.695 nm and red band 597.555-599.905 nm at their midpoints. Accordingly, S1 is 0.06 mag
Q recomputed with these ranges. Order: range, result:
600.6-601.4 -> 44.2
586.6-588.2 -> 45.3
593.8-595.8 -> 44.2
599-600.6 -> 45.2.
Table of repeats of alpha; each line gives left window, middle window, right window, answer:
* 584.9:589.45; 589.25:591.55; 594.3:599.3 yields 0.04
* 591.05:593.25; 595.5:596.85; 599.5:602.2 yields -0.02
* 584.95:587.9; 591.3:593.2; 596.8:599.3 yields 0.00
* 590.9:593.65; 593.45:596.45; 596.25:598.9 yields 0.03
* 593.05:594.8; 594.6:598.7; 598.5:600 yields 0.08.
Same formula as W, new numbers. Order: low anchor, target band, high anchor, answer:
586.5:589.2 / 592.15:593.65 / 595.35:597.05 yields 0.01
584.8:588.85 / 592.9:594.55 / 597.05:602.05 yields -0.02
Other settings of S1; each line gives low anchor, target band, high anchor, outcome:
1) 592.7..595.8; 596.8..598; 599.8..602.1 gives -0.02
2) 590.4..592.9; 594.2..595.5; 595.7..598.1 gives 0.03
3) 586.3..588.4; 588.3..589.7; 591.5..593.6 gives 0.05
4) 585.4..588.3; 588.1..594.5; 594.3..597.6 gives 0.01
